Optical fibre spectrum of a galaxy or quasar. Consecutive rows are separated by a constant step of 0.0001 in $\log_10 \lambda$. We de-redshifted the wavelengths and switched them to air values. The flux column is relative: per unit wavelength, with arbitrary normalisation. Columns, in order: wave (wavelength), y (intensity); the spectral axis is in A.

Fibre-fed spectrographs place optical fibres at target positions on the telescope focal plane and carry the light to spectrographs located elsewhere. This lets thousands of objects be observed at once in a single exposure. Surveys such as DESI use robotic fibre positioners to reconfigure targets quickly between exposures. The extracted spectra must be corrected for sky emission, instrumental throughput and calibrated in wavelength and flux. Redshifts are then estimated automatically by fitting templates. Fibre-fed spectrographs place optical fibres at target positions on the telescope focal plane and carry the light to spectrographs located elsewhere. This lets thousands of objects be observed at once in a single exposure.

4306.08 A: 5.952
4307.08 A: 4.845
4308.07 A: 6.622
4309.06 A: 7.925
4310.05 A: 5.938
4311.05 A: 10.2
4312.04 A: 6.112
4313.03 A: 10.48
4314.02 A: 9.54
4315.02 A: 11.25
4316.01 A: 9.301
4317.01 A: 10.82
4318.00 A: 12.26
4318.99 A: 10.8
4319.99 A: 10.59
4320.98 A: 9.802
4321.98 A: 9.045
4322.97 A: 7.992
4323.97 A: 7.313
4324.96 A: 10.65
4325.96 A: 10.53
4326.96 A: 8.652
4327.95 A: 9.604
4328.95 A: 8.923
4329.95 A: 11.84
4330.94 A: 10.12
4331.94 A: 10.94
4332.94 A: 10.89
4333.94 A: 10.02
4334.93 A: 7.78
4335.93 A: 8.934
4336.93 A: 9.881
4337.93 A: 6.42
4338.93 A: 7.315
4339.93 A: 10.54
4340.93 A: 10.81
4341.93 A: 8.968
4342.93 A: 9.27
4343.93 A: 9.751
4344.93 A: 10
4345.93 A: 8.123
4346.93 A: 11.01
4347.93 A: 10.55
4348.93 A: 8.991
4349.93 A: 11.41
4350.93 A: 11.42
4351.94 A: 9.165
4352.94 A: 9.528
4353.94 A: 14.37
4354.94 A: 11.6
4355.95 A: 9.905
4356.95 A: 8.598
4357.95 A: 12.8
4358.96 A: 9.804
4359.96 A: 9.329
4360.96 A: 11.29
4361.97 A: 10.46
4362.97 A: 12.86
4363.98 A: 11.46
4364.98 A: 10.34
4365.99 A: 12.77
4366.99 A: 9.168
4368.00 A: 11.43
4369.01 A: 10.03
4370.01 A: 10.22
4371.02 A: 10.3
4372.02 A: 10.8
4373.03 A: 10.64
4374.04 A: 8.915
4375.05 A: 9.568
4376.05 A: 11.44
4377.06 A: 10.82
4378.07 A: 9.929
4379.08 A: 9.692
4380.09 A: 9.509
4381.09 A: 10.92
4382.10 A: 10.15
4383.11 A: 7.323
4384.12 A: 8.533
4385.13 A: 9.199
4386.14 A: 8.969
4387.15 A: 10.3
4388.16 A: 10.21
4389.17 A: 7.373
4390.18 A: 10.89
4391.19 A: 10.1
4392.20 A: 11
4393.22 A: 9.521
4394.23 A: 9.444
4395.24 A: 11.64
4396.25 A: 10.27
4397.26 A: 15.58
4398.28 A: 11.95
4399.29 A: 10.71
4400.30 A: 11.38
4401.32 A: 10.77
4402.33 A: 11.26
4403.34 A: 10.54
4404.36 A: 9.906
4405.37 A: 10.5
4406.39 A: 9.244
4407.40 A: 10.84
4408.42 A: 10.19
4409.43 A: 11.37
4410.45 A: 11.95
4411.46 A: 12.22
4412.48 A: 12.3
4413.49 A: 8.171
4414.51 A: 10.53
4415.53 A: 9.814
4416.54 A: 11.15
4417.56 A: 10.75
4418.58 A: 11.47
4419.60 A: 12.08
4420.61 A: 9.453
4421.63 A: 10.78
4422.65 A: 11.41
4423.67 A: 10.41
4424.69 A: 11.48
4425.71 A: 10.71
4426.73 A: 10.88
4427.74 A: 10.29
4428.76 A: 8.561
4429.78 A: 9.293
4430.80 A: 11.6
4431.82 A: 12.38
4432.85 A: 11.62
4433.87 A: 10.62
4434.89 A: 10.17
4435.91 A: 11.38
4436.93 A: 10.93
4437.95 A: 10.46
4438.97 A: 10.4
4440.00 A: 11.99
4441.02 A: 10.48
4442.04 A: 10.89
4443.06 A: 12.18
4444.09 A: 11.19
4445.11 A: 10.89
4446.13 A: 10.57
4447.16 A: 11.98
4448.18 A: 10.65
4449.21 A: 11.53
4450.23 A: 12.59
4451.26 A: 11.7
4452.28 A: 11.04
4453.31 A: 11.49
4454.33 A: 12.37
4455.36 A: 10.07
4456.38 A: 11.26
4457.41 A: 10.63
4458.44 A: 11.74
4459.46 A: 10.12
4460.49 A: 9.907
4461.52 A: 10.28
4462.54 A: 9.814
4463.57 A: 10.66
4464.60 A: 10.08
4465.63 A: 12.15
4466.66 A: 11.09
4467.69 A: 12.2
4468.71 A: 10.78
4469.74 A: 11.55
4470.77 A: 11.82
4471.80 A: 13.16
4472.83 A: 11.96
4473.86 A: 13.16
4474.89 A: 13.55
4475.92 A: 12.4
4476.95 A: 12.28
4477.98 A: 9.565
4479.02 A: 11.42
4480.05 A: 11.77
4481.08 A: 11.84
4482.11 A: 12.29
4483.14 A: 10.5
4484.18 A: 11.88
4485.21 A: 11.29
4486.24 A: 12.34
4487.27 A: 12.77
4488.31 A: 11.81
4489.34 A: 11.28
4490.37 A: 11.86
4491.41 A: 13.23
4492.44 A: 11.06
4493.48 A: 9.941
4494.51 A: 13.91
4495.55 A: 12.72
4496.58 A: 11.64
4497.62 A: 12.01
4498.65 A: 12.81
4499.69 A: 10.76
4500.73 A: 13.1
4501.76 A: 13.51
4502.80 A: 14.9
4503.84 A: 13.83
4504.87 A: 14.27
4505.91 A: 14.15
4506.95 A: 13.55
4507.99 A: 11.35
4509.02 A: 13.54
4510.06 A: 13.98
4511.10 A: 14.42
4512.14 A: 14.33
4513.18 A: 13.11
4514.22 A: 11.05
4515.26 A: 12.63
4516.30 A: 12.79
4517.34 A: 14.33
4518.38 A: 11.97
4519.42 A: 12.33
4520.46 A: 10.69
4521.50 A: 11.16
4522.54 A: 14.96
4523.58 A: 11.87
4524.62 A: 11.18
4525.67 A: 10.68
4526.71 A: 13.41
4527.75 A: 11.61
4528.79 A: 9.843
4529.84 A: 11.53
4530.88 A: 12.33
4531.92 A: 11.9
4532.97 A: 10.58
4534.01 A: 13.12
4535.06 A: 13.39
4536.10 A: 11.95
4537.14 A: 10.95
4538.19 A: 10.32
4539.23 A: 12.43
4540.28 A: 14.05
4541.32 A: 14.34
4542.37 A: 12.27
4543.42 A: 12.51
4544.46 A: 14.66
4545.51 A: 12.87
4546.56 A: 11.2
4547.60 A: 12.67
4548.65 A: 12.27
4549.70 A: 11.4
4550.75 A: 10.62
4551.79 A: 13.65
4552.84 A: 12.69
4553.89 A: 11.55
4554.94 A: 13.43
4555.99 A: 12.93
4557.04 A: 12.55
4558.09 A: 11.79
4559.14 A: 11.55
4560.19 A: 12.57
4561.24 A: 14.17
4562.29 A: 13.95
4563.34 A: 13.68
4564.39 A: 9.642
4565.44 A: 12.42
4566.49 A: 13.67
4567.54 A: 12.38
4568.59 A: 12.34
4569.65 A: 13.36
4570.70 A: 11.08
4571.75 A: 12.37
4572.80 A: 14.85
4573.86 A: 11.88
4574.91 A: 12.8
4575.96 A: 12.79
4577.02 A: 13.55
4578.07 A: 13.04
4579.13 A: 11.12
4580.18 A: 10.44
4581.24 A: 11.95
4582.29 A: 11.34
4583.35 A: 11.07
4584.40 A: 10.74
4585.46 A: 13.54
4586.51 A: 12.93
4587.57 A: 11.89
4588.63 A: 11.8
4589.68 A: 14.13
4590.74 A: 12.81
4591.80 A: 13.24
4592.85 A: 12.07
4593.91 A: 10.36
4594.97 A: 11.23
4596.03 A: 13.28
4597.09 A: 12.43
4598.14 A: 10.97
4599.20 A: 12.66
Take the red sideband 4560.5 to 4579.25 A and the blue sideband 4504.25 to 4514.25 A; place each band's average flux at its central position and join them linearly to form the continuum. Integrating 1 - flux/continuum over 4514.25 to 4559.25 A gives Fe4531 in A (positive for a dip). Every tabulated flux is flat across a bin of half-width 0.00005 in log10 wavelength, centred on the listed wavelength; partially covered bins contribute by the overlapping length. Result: 3.1 A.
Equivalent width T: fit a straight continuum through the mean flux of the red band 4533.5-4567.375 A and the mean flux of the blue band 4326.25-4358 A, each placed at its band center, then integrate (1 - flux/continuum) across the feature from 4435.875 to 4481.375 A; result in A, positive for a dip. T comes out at 0.2 A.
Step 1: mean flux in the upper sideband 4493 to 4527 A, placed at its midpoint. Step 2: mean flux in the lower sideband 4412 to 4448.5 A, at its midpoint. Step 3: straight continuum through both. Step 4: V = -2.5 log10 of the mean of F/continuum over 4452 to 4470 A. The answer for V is 0.06 mag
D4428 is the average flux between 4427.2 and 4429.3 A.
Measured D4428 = 9.49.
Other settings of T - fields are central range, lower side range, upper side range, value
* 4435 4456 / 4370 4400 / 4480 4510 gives 0.4 A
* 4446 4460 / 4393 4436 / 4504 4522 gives 0.5 A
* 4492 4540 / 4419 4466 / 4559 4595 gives -2.9 A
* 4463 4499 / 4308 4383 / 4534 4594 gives -1.1 A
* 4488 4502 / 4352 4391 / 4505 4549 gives -0.1 A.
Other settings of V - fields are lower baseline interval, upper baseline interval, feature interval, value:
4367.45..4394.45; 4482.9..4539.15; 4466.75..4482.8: -0.026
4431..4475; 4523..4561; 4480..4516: -0.073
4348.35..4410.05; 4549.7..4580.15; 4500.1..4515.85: -0.131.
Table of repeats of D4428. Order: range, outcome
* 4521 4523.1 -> 13.1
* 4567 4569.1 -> 12.4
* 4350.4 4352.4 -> 10.3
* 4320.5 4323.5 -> 8.91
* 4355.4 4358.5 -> 10.4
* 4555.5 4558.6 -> 12.4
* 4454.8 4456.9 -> 10.7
